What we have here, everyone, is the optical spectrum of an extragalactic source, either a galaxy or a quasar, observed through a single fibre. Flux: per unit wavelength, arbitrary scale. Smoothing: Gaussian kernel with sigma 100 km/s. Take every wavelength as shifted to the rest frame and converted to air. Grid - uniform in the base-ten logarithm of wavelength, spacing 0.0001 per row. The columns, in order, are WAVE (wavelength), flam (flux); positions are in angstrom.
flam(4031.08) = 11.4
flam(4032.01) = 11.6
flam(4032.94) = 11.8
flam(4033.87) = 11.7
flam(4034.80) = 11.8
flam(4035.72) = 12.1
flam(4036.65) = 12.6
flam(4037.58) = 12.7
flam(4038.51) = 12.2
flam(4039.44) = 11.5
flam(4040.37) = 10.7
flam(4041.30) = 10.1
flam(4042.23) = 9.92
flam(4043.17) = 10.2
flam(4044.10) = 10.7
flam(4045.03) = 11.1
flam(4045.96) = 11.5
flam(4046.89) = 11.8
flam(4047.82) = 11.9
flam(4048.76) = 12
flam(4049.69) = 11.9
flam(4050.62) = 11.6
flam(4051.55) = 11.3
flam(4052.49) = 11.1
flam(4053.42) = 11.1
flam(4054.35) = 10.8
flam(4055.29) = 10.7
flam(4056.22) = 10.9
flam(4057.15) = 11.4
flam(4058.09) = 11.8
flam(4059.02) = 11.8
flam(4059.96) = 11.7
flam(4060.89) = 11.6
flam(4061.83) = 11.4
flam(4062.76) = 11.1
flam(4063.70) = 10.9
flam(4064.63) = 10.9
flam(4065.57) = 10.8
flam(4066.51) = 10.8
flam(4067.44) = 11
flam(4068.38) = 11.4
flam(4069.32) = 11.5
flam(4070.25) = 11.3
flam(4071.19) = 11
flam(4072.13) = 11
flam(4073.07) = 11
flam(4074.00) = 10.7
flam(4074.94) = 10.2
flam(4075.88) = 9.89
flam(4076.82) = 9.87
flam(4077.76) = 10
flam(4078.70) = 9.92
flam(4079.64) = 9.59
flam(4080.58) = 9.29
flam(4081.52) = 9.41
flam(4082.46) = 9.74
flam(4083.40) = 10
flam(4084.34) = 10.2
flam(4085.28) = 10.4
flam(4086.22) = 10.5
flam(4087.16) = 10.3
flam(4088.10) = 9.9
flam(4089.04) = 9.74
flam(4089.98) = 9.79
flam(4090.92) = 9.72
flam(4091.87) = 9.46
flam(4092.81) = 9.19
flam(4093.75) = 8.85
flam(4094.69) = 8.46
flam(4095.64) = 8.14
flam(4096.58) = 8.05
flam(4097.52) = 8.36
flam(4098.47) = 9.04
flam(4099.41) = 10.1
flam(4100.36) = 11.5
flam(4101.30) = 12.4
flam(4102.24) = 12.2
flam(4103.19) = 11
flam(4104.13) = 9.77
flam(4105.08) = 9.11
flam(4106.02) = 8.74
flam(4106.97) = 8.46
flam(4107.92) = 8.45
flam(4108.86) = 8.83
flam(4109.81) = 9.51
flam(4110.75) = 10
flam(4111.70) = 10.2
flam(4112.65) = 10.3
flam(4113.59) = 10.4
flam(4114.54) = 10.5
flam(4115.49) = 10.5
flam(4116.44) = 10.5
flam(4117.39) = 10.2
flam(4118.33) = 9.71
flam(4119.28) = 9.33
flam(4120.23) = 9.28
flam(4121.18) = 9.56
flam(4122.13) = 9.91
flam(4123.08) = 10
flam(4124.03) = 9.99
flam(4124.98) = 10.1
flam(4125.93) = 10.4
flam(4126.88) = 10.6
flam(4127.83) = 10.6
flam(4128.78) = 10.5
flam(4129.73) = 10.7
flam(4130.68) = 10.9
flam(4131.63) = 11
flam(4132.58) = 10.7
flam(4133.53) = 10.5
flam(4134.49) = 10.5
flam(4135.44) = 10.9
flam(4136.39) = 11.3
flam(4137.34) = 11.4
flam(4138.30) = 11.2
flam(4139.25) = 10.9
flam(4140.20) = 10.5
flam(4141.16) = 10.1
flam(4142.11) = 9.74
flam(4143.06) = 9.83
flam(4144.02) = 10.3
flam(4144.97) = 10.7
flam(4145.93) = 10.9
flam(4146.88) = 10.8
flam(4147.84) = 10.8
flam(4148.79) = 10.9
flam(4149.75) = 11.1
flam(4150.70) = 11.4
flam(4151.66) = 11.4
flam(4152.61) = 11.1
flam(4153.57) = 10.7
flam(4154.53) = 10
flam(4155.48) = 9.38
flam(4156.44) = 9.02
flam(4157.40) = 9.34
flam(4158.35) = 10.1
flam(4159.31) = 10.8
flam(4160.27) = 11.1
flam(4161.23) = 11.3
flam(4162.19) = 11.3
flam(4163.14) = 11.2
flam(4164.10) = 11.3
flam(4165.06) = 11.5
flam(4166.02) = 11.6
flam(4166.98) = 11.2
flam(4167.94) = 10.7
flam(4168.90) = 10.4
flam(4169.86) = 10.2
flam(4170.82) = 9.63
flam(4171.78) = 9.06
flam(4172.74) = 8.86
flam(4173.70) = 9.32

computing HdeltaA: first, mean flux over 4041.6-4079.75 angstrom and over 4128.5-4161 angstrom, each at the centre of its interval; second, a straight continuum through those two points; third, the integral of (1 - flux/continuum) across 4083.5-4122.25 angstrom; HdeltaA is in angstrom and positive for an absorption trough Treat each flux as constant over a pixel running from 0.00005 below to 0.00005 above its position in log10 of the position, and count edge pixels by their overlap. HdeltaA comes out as 3.7 angstrom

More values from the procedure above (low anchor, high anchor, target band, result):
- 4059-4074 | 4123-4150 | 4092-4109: 2.20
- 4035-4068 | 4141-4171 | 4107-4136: 1.94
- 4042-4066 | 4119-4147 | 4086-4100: 1.99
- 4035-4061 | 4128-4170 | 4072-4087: 1.46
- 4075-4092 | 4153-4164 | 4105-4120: 0.62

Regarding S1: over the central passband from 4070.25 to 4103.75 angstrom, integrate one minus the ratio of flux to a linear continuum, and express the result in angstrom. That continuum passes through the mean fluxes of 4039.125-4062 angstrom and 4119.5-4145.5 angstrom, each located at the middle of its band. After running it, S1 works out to 2.7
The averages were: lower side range 11.2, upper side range 10.4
